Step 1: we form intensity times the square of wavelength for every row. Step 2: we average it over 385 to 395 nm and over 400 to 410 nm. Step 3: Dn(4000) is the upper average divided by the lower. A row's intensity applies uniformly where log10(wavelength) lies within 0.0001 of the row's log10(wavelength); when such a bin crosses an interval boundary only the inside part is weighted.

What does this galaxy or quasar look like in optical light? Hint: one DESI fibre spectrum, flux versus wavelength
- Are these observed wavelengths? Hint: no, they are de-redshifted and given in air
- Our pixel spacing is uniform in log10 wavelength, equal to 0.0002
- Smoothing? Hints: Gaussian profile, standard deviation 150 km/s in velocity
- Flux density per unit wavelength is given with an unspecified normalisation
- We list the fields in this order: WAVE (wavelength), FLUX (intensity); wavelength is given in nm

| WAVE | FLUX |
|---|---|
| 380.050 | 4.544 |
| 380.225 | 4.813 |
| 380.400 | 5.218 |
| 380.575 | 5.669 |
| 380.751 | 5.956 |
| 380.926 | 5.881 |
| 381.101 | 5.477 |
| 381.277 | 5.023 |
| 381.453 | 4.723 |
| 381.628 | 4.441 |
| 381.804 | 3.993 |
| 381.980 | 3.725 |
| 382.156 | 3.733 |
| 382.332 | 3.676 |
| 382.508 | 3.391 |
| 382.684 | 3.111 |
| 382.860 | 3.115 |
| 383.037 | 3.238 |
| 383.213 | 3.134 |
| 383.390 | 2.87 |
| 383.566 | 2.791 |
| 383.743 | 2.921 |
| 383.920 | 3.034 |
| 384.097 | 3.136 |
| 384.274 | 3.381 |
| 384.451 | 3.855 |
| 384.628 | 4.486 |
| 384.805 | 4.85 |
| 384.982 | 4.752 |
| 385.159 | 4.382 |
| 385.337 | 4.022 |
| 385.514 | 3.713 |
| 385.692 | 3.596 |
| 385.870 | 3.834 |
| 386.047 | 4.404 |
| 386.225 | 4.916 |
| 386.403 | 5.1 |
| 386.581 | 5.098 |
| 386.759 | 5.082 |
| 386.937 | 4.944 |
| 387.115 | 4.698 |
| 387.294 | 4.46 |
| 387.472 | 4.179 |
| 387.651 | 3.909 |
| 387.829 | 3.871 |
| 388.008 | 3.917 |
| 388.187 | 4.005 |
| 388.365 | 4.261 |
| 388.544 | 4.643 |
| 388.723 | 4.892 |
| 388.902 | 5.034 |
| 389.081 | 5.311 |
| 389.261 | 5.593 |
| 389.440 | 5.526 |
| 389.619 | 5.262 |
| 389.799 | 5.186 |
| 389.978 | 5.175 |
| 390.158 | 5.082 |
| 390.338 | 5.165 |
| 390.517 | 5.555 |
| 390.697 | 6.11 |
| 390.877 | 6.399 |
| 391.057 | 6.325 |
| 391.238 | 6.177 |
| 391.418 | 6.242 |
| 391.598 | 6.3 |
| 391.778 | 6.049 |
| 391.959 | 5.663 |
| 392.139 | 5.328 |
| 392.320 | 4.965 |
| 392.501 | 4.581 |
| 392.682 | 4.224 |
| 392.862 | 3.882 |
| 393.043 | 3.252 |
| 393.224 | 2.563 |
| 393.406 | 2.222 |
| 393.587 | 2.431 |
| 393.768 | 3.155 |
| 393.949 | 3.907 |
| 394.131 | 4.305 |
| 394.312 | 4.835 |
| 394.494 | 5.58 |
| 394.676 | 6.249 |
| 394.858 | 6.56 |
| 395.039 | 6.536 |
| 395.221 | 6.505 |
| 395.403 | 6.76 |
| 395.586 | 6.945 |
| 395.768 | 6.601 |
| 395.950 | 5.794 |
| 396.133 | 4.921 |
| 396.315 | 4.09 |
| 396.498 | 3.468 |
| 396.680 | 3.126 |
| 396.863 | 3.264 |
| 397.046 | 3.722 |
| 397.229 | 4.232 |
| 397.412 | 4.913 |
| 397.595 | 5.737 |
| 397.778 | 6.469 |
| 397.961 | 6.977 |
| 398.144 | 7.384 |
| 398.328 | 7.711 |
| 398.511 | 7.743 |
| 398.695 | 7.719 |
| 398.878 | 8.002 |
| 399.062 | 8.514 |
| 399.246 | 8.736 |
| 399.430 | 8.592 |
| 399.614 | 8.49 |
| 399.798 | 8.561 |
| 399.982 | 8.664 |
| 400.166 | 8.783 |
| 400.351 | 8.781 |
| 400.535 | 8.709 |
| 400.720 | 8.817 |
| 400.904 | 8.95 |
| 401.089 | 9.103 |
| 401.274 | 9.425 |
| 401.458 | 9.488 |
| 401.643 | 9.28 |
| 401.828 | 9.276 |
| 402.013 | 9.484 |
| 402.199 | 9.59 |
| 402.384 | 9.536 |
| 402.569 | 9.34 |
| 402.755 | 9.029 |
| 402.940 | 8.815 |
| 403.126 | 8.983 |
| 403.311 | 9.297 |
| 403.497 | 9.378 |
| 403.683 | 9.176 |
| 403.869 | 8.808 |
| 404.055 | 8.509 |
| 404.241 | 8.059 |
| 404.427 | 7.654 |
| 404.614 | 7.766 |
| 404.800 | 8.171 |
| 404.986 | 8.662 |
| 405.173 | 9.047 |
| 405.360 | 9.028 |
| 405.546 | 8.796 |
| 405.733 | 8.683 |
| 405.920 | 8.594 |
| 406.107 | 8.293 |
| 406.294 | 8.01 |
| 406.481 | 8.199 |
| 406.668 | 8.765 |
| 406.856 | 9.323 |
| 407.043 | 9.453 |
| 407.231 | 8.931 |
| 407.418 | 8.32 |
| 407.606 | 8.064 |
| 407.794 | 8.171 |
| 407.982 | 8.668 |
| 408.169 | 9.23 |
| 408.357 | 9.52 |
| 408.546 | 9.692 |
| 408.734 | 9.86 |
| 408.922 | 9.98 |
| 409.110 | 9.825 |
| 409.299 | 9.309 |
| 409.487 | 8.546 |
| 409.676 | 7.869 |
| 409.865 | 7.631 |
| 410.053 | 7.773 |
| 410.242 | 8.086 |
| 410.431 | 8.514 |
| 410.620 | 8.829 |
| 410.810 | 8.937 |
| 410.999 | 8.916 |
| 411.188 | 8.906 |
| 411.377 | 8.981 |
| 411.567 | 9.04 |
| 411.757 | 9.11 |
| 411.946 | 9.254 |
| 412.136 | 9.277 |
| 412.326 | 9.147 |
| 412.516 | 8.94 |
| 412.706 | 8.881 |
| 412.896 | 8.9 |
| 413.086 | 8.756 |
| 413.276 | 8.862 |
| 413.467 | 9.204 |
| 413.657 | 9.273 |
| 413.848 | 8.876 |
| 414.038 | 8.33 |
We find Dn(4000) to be 2.0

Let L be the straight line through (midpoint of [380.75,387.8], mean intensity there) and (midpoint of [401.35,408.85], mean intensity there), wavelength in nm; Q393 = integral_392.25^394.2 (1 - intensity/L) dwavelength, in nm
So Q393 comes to 0.82 nm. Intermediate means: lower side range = 4.1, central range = 3.57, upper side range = 8.88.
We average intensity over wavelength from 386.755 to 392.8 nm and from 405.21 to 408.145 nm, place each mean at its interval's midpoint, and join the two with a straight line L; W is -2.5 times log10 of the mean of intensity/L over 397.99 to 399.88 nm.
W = -0.15 mag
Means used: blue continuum 5.12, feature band 8.1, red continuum 8.64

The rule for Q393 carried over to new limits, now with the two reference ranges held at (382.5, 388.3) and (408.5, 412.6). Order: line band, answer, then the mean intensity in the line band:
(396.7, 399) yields 0.13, 6.09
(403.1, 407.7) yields -0.43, 8.63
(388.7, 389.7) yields -0.12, 5.3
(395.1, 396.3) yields -0.03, 6.12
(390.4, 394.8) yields 0.39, 4.86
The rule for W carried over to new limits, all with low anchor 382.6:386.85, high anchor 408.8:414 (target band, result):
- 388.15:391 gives -0.10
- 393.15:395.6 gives 0.18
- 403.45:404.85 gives -0.12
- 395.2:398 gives 0.18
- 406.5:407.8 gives -0.08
